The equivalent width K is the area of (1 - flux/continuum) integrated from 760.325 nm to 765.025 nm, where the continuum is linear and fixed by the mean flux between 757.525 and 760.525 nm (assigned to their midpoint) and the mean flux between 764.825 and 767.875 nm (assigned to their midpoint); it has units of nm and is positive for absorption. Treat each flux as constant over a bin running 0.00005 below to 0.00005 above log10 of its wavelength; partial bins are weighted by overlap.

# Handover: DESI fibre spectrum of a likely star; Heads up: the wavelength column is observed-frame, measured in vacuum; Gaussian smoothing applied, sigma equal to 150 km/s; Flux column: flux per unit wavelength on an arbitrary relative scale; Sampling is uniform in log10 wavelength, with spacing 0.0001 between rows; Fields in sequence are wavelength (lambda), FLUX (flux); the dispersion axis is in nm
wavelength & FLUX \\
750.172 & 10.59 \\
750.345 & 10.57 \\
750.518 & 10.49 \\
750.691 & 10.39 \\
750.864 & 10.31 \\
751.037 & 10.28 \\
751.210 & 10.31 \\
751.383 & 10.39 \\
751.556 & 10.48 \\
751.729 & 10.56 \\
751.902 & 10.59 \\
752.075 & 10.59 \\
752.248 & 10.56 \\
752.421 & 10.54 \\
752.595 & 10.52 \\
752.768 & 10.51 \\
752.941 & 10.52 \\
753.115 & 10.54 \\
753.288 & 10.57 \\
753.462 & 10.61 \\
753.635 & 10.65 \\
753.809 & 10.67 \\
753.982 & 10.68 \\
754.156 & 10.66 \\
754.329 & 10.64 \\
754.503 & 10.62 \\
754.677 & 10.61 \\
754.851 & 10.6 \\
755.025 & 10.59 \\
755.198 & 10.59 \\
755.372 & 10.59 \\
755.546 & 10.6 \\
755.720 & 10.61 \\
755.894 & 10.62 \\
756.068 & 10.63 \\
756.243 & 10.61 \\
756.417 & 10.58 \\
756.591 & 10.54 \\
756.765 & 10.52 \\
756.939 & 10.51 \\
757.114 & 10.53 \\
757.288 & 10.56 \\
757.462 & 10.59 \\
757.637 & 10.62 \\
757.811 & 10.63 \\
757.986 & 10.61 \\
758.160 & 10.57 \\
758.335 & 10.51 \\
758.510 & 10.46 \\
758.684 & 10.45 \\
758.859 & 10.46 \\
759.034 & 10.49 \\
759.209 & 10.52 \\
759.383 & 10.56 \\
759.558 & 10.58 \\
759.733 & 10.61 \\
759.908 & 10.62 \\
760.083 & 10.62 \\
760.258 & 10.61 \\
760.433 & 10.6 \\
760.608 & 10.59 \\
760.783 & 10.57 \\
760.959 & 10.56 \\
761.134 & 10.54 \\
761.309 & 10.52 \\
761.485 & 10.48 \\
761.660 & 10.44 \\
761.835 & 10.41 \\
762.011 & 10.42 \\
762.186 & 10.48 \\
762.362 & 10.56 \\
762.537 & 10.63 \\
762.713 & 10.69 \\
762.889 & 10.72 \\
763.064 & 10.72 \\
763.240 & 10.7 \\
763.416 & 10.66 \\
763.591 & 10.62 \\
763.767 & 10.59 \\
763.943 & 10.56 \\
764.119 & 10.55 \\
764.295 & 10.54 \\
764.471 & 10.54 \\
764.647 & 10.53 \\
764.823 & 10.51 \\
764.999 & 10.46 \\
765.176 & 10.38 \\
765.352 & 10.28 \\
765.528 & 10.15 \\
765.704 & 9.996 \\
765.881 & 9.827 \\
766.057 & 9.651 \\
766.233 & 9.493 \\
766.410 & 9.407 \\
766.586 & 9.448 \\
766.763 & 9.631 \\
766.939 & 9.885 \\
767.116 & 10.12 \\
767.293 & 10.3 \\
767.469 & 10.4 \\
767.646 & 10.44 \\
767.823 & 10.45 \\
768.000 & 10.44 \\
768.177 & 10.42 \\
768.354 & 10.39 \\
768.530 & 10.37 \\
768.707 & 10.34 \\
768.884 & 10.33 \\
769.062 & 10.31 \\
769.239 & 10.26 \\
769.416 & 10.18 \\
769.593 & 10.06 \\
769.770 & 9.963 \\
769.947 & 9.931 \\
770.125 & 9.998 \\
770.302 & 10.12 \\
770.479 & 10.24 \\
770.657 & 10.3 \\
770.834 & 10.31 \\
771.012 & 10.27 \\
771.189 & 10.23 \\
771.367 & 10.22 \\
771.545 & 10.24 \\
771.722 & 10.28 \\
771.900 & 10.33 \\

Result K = -0.12 nm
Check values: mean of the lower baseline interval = 10.6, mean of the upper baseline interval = 10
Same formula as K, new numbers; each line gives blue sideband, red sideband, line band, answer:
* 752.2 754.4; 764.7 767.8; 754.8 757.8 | -0.034 nm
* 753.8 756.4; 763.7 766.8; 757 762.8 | -0.086 nm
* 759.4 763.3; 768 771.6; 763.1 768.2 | 0.077 nm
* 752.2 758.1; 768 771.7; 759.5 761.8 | -0.023 nm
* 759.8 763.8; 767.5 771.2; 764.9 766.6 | 0.078 nm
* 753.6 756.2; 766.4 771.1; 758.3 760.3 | -0.012 nm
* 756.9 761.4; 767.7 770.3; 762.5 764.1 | -0.035 nm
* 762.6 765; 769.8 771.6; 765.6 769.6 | 0.105 nm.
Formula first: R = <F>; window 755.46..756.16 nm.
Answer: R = 10.6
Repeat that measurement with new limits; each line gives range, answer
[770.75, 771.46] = 10.2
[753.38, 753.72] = 10.6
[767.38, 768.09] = 10.4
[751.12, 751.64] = 10.4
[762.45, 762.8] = 10.6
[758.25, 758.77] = 10.5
